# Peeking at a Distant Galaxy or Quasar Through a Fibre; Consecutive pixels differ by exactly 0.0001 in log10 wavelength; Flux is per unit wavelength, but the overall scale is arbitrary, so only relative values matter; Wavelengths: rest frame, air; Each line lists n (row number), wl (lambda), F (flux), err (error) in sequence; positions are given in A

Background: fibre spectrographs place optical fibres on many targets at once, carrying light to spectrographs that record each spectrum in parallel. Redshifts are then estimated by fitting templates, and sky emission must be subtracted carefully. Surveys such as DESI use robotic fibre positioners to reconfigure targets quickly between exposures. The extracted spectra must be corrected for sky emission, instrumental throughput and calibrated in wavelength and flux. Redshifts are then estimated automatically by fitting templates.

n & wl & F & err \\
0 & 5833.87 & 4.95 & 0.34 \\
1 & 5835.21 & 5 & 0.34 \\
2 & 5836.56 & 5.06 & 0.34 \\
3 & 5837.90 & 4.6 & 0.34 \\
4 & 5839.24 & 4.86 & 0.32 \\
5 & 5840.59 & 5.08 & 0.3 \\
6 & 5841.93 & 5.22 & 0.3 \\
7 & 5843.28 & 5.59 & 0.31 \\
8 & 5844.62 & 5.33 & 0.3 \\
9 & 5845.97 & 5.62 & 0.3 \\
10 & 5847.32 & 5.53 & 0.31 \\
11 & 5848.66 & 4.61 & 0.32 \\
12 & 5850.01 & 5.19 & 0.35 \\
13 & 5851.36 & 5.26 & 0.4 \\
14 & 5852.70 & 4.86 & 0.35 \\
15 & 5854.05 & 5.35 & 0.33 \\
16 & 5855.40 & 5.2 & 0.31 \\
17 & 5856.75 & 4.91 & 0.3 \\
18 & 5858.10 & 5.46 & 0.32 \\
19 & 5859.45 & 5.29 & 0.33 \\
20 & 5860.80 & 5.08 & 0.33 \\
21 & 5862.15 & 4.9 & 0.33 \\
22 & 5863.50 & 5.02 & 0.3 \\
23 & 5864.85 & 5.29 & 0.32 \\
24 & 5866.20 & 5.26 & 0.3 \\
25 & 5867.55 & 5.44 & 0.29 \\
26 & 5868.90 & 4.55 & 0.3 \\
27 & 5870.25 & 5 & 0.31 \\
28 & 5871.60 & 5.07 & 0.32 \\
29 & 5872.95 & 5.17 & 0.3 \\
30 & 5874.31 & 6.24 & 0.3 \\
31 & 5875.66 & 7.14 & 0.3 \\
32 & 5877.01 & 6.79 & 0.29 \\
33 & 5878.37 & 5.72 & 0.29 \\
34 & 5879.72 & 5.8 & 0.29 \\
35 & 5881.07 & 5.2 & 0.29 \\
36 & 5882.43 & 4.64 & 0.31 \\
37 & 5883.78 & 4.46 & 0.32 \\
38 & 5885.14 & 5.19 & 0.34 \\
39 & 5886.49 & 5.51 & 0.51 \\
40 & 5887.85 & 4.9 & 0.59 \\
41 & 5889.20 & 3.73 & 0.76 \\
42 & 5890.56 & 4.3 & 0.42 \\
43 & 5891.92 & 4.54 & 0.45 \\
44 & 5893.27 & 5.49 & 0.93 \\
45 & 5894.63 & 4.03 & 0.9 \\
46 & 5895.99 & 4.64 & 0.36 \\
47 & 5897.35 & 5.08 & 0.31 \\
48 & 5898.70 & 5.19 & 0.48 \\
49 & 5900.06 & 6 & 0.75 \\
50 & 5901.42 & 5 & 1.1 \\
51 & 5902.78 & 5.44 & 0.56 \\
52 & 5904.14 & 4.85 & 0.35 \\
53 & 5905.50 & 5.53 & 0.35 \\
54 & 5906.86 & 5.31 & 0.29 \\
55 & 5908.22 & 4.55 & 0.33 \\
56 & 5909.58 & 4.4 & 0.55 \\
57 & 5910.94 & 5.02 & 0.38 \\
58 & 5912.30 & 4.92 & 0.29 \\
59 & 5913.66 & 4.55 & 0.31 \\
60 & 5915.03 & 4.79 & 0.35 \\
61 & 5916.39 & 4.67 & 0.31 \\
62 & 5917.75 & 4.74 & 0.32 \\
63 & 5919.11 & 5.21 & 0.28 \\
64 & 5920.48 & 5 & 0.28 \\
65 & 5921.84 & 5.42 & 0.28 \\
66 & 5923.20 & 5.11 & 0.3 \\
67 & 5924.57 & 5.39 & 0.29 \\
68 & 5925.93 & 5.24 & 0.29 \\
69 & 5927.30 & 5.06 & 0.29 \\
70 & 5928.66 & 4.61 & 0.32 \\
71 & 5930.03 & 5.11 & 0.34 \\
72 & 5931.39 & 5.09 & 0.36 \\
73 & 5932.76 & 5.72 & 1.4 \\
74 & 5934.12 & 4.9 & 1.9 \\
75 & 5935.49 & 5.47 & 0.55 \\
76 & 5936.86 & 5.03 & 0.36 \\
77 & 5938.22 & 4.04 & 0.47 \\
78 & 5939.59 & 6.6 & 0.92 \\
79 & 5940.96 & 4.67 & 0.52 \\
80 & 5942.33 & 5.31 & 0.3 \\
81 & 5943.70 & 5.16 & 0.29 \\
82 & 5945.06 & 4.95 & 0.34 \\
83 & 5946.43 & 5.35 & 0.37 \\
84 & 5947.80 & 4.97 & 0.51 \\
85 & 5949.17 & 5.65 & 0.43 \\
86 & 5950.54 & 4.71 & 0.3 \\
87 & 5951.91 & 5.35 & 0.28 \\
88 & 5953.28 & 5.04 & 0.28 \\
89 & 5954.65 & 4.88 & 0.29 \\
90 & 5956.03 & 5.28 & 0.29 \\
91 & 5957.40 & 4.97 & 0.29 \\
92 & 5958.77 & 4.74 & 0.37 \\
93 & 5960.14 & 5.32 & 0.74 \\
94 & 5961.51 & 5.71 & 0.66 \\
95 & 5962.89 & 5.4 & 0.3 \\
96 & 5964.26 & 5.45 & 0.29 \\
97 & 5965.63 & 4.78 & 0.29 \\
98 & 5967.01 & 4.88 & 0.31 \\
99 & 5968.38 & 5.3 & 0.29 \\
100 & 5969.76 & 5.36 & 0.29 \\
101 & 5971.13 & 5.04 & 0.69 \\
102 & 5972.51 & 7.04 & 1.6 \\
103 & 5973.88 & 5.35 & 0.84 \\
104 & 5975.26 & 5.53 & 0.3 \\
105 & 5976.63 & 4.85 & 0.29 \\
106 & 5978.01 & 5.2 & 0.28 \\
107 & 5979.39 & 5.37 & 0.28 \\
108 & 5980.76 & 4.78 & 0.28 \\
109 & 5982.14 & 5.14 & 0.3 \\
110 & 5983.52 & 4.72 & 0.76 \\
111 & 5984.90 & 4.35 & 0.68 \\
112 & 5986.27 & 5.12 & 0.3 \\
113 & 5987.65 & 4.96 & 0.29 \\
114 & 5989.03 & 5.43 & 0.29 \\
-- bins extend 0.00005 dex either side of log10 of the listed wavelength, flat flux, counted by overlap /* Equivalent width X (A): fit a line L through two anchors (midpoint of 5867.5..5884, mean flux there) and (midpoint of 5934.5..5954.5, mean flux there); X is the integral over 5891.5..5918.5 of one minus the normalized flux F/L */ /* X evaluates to 2.10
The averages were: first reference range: 5.51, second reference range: 5.15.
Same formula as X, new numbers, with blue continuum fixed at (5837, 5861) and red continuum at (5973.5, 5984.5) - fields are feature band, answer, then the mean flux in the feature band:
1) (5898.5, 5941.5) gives 0.36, 5.08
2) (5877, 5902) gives 0.62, 5.02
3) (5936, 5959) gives -0.01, 5.11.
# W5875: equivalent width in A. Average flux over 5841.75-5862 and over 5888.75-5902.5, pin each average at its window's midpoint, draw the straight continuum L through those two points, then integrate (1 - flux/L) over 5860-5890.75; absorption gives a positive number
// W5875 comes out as -1.4 A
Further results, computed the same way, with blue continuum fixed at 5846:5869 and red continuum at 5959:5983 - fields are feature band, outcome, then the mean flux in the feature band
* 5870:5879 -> -1.3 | 5.92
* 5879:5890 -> 0.6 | 4.93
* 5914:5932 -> 0.8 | 5.02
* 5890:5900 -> 0.7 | 4.84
